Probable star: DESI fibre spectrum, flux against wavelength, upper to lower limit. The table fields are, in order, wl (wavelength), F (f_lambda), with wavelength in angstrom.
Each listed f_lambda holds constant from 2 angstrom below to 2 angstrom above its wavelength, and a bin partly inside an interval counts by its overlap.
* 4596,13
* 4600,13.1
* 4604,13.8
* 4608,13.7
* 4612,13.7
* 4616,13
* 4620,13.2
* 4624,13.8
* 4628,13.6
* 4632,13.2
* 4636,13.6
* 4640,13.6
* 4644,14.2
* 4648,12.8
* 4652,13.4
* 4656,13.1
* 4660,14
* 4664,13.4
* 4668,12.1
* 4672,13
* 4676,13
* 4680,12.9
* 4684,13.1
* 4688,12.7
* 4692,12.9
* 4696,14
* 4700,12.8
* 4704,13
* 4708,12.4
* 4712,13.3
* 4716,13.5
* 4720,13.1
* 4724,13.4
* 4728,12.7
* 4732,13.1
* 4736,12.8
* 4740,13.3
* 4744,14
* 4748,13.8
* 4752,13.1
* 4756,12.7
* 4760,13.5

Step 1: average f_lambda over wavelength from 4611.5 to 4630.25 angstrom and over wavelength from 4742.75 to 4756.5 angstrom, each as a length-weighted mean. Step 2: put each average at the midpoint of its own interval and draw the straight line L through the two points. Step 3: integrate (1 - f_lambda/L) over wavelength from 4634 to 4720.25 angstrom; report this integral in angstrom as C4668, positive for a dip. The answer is 1.7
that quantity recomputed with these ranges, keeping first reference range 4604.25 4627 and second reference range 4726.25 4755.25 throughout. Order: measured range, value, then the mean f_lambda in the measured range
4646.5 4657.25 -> 0.3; 13.1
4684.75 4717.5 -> 0.6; 13.1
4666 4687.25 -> 0.9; 12.8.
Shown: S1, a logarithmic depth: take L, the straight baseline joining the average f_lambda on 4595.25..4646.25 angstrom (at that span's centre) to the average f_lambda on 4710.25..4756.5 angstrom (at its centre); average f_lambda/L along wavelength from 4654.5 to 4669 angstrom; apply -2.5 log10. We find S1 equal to 0.02 mag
